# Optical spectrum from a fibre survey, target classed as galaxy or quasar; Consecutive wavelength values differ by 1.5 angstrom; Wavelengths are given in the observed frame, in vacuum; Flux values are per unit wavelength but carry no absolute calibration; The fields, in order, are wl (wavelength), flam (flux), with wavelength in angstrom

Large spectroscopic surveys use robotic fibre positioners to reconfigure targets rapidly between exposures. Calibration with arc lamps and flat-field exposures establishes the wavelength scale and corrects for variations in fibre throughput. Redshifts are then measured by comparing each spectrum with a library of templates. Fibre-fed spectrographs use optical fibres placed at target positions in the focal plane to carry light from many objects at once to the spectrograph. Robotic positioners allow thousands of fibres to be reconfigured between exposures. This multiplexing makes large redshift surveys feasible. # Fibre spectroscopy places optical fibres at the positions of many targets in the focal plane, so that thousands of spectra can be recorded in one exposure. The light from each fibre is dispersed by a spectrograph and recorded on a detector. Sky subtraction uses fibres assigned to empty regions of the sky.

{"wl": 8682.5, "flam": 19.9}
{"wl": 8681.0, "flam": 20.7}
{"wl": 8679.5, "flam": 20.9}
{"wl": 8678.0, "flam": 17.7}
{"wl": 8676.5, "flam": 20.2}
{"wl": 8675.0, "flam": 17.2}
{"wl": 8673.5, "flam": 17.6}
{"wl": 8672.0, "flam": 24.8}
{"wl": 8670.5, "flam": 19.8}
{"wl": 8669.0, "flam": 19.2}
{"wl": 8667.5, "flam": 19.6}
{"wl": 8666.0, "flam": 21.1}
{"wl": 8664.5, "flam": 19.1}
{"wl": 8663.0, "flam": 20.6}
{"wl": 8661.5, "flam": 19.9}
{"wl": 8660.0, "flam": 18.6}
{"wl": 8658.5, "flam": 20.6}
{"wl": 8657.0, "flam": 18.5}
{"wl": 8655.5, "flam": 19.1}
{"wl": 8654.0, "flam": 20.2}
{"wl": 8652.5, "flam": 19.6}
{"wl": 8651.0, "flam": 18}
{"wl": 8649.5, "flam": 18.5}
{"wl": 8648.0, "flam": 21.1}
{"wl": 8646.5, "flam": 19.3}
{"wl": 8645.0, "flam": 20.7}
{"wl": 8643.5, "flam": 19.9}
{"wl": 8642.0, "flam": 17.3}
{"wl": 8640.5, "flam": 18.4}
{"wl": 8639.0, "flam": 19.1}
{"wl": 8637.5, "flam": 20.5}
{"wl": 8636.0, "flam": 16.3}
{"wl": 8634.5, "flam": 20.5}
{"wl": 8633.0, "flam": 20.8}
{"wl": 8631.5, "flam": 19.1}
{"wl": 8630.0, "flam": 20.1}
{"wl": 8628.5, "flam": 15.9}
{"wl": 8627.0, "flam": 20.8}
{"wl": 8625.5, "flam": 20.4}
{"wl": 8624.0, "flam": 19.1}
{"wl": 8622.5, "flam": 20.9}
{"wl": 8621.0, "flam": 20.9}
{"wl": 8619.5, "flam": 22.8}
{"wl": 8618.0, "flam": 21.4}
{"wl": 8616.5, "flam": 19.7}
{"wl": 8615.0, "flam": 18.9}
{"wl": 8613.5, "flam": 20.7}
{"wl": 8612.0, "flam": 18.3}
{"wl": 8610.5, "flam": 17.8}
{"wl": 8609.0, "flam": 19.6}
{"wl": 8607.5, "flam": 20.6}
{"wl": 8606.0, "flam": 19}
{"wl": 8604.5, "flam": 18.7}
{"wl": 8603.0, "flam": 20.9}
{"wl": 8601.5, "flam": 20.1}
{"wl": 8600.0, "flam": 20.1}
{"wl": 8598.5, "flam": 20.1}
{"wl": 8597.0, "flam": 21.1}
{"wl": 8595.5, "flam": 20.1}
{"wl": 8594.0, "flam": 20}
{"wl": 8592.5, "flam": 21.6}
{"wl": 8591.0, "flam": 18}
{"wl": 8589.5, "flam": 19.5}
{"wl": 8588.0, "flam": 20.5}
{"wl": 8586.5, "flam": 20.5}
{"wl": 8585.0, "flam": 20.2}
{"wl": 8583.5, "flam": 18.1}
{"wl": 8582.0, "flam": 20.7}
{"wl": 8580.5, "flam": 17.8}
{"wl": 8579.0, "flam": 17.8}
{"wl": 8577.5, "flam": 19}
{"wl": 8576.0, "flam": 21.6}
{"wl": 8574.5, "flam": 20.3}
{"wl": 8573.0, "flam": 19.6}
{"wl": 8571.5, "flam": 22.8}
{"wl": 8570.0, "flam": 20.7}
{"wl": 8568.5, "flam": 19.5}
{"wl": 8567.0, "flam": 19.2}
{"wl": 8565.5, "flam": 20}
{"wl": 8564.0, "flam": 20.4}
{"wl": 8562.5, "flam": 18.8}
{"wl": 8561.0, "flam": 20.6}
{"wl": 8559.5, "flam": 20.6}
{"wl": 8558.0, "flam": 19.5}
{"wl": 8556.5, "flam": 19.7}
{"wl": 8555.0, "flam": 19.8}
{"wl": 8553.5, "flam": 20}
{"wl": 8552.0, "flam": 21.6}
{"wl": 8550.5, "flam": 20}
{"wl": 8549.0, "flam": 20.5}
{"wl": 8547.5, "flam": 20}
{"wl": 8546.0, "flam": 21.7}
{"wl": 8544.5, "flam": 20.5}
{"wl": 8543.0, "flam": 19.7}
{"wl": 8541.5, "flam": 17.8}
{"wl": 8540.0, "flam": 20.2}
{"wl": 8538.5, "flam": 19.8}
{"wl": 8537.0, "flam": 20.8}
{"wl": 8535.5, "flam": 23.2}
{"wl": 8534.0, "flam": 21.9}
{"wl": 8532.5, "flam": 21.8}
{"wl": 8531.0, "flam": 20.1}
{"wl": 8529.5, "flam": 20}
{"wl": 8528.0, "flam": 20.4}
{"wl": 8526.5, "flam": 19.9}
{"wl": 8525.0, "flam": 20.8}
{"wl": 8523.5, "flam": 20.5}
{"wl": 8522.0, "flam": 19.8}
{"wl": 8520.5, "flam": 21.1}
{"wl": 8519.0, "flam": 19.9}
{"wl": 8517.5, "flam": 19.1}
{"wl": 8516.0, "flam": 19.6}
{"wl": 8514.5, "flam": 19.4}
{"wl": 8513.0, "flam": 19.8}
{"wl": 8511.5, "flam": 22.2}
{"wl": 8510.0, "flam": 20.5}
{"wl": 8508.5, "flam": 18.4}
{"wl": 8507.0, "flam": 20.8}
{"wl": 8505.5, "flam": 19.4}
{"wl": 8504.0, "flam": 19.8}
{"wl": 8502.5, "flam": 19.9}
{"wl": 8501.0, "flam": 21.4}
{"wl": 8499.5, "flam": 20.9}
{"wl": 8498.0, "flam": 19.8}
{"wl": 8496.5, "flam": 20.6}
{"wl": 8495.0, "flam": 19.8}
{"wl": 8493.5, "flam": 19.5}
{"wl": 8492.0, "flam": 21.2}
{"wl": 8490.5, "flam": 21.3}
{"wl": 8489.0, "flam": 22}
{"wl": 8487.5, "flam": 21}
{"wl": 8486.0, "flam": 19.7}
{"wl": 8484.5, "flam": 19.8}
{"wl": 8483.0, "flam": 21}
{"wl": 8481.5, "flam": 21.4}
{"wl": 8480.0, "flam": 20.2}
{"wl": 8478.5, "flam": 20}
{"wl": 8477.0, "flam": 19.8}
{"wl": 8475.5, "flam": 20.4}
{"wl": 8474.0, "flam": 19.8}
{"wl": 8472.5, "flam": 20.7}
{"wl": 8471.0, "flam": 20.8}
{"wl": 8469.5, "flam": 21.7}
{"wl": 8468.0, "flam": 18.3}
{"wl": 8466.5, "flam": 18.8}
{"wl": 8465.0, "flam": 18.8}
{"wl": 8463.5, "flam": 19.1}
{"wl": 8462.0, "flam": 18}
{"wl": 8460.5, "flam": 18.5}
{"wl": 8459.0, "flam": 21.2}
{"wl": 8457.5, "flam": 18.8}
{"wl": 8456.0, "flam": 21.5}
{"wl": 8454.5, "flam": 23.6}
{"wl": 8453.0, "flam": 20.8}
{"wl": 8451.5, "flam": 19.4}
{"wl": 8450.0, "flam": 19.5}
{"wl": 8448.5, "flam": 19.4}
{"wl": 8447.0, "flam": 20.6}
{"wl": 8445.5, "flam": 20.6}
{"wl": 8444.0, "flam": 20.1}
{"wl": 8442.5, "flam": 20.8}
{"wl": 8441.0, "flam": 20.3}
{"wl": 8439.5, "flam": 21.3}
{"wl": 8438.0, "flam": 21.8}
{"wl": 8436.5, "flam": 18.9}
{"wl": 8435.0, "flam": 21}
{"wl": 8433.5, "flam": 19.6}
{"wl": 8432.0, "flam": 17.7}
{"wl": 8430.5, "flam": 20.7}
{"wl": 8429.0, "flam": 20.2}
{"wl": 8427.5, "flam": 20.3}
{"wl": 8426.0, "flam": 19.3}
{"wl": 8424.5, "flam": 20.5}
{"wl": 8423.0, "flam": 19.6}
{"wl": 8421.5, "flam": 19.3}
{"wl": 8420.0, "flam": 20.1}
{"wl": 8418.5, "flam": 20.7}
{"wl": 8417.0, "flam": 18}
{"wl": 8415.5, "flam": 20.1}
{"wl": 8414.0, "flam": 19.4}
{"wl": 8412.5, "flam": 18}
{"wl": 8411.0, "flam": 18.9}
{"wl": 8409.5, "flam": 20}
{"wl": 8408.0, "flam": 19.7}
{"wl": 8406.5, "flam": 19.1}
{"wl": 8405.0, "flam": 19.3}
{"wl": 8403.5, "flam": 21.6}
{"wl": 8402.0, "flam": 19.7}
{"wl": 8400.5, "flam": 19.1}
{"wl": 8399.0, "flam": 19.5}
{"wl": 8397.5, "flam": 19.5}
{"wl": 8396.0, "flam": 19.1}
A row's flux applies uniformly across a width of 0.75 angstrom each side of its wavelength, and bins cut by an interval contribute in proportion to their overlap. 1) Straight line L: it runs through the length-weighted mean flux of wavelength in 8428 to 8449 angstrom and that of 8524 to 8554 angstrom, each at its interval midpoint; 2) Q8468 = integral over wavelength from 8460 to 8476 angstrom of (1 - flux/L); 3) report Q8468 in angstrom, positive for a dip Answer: 0.6 angstrom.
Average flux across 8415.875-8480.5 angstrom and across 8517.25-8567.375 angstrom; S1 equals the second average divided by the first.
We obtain 1.01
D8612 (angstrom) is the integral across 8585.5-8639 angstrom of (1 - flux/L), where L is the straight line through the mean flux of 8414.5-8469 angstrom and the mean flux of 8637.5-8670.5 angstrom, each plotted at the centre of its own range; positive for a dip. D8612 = -0.8 angstrom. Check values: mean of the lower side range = 19.9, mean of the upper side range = 19.5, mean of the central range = 19.9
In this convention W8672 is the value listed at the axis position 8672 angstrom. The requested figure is 24.8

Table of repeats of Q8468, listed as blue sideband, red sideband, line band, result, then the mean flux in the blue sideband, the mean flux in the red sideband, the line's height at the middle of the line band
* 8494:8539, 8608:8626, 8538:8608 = 0.72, 20.4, 20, 20.2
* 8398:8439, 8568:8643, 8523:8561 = -1.32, 19.7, 19.8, 19.7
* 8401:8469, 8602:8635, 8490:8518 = -0.46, 19.8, 19.9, 19.8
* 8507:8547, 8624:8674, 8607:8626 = -0.30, 20.3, 19.5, 19.8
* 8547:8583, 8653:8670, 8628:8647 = 0.63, 20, 19.7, 19.8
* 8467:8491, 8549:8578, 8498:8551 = 0.01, 20.5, 20.2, 20.3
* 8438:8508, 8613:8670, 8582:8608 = -0.18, 20.3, 19.7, 19.8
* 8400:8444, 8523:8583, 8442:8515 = -0.78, 19.8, 20.2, 20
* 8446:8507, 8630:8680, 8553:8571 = -0.06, 20.2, 19.5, 19.9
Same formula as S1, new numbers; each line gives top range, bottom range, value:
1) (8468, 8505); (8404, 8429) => 1.05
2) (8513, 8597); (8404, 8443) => 1.02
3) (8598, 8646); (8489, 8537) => 0.96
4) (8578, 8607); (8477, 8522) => 0.97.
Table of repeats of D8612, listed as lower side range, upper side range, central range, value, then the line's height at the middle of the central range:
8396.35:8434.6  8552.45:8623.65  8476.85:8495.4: -0.7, 19.8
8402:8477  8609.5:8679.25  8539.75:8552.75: -0.3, 19.8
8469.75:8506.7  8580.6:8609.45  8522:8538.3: -0.5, 20.2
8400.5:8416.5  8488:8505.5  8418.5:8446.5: -0.5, 19.8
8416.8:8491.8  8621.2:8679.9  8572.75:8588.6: 0.1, 19.7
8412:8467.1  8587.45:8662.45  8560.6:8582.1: -0.2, 19.7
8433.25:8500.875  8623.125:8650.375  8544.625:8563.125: -0.4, 19.8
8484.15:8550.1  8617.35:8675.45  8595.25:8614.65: 0.2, 19.9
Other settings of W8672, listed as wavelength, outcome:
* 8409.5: 20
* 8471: 20.8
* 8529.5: 20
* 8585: 20.2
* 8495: 19.8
